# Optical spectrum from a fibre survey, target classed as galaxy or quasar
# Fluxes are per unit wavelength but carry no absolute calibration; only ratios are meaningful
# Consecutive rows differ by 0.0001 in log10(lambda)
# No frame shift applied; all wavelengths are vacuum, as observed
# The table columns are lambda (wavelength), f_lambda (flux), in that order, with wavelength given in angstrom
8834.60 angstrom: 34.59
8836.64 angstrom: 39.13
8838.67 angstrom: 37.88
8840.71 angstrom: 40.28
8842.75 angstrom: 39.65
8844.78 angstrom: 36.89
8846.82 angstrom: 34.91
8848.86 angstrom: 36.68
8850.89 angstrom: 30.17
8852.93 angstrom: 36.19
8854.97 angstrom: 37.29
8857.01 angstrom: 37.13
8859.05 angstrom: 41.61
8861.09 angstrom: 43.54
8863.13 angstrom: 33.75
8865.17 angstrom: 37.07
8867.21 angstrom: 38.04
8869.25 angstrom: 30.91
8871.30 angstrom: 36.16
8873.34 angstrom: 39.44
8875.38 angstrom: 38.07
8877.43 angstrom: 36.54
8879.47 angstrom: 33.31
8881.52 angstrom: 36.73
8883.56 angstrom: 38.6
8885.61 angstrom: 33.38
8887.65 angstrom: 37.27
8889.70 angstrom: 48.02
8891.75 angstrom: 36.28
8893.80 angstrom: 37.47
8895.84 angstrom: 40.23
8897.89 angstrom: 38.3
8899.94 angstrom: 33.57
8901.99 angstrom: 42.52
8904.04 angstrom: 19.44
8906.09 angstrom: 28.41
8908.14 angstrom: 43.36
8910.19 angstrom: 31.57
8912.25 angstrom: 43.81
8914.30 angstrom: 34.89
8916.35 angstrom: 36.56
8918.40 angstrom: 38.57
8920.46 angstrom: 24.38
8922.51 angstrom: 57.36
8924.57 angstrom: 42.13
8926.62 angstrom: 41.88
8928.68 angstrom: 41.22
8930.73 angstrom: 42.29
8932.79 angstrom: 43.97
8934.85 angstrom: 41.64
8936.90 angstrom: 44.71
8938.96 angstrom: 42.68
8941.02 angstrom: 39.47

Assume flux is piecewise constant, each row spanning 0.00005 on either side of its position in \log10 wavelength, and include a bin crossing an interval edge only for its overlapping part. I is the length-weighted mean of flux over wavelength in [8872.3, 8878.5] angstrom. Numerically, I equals 38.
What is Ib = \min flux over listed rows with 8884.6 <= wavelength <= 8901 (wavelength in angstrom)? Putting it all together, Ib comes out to 33.38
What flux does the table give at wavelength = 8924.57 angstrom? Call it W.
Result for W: 42.13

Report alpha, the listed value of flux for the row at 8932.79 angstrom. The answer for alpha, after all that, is 43.97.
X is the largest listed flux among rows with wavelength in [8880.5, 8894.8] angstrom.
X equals 48.02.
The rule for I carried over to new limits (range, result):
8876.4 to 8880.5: 34.9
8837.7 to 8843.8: 39.3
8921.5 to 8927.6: 47.1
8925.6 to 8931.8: 41.8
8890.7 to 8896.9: 38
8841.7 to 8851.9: 35.7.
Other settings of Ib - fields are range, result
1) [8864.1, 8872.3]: 30.91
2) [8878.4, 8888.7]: 33.31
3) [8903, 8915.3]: 19.44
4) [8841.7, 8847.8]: 34.91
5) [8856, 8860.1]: 37.13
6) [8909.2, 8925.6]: 24.38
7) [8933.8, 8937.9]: 41.64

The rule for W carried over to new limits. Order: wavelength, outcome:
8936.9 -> 44.71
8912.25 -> 43.81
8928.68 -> 41.22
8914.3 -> 34.89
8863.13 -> 33.75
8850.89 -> 30.17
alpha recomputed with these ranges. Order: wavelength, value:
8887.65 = 37.27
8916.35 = 36.56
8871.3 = 36.16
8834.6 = 34.59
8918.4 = 38.57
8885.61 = 33.38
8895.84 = 40.23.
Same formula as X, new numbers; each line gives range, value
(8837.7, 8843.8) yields 40.28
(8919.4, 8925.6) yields 57.36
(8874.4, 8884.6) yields 38.6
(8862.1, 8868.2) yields 38.04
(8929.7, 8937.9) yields 44.71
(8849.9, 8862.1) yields 43.54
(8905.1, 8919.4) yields 43.81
